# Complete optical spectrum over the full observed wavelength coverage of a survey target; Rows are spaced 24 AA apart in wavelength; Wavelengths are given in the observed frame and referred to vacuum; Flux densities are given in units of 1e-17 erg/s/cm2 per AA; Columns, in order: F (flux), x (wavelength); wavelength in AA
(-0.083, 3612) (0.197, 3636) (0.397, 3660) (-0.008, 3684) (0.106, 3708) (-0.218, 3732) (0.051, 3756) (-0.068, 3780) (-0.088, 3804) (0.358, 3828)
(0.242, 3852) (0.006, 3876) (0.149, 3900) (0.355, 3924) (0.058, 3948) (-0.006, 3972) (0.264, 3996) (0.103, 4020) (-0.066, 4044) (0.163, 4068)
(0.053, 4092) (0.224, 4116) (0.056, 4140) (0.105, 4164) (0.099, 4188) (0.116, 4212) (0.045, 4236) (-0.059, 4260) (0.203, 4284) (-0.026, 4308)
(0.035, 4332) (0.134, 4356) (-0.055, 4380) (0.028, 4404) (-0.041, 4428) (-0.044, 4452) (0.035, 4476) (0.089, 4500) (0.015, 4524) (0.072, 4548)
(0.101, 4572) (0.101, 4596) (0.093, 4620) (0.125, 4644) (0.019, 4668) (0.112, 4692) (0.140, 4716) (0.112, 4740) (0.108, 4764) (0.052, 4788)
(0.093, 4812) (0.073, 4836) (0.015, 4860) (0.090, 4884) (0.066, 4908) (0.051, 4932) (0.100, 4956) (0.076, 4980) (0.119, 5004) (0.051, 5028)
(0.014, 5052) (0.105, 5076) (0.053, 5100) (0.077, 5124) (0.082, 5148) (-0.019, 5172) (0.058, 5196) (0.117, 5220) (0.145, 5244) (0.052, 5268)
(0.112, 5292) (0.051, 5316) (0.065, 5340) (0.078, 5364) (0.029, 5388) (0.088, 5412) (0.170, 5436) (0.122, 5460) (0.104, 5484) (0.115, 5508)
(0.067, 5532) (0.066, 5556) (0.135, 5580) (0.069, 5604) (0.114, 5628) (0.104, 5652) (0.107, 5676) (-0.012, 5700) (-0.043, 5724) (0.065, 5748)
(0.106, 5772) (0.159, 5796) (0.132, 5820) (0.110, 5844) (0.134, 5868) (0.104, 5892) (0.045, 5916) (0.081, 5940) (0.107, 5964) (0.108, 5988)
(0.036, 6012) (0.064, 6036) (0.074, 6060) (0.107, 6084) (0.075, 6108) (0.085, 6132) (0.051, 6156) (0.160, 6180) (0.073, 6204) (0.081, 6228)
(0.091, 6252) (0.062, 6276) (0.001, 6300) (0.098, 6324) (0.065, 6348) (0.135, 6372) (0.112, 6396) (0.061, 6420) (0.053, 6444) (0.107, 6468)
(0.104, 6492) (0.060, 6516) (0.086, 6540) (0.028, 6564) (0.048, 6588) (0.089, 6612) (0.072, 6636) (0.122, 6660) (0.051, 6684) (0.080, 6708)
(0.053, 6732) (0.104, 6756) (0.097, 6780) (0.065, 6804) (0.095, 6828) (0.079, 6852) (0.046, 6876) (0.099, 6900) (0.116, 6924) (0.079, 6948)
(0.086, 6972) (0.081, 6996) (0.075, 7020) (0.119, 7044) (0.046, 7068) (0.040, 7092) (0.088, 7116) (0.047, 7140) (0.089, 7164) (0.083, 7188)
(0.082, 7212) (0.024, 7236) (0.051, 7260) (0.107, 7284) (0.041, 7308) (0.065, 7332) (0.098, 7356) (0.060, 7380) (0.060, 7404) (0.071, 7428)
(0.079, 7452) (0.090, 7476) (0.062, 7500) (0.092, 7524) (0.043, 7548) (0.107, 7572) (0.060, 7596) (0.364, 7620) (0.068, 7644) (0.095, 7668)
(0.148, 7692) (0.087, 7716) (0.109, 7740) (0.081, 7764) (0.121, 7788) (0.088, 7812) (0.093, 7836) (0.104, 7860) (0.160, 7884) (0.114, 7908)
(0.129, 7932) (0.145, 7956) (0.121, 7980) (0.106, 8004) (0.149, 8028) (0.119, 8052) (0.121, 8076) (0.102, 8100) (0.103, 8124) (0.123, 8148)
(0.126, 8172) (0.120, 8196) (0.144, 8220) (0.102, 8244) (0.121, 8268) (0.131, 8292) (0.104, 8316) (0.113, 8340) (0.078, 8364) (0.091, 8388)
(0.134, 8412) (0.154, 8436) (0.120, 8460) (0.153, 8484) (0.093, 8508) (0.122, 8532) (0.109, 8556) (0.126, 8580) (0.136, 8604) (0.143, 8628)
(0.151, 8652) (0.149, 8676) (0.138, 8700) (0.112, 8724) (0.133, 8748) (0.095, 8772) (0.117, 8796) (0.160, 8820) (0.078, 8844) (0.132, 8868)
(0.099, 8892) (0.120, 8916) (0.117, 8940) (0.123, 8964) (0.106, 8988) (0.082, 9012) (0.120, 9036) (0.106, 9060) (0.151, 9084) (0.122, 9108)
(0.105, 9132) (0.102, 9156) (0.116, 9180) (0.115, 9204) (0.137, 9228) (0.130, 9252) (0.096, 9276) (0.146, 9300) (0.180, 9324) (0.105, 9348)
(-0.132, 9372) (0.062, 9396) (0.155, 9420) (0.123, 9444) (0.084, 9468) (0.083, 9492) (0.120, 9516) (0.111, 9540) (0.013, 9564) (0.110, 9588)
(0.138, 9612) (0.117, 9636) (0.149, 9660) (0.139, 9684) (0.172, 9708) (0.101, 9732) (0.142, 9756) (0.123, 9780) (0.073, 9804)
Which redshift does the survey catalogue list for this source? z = 1.042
